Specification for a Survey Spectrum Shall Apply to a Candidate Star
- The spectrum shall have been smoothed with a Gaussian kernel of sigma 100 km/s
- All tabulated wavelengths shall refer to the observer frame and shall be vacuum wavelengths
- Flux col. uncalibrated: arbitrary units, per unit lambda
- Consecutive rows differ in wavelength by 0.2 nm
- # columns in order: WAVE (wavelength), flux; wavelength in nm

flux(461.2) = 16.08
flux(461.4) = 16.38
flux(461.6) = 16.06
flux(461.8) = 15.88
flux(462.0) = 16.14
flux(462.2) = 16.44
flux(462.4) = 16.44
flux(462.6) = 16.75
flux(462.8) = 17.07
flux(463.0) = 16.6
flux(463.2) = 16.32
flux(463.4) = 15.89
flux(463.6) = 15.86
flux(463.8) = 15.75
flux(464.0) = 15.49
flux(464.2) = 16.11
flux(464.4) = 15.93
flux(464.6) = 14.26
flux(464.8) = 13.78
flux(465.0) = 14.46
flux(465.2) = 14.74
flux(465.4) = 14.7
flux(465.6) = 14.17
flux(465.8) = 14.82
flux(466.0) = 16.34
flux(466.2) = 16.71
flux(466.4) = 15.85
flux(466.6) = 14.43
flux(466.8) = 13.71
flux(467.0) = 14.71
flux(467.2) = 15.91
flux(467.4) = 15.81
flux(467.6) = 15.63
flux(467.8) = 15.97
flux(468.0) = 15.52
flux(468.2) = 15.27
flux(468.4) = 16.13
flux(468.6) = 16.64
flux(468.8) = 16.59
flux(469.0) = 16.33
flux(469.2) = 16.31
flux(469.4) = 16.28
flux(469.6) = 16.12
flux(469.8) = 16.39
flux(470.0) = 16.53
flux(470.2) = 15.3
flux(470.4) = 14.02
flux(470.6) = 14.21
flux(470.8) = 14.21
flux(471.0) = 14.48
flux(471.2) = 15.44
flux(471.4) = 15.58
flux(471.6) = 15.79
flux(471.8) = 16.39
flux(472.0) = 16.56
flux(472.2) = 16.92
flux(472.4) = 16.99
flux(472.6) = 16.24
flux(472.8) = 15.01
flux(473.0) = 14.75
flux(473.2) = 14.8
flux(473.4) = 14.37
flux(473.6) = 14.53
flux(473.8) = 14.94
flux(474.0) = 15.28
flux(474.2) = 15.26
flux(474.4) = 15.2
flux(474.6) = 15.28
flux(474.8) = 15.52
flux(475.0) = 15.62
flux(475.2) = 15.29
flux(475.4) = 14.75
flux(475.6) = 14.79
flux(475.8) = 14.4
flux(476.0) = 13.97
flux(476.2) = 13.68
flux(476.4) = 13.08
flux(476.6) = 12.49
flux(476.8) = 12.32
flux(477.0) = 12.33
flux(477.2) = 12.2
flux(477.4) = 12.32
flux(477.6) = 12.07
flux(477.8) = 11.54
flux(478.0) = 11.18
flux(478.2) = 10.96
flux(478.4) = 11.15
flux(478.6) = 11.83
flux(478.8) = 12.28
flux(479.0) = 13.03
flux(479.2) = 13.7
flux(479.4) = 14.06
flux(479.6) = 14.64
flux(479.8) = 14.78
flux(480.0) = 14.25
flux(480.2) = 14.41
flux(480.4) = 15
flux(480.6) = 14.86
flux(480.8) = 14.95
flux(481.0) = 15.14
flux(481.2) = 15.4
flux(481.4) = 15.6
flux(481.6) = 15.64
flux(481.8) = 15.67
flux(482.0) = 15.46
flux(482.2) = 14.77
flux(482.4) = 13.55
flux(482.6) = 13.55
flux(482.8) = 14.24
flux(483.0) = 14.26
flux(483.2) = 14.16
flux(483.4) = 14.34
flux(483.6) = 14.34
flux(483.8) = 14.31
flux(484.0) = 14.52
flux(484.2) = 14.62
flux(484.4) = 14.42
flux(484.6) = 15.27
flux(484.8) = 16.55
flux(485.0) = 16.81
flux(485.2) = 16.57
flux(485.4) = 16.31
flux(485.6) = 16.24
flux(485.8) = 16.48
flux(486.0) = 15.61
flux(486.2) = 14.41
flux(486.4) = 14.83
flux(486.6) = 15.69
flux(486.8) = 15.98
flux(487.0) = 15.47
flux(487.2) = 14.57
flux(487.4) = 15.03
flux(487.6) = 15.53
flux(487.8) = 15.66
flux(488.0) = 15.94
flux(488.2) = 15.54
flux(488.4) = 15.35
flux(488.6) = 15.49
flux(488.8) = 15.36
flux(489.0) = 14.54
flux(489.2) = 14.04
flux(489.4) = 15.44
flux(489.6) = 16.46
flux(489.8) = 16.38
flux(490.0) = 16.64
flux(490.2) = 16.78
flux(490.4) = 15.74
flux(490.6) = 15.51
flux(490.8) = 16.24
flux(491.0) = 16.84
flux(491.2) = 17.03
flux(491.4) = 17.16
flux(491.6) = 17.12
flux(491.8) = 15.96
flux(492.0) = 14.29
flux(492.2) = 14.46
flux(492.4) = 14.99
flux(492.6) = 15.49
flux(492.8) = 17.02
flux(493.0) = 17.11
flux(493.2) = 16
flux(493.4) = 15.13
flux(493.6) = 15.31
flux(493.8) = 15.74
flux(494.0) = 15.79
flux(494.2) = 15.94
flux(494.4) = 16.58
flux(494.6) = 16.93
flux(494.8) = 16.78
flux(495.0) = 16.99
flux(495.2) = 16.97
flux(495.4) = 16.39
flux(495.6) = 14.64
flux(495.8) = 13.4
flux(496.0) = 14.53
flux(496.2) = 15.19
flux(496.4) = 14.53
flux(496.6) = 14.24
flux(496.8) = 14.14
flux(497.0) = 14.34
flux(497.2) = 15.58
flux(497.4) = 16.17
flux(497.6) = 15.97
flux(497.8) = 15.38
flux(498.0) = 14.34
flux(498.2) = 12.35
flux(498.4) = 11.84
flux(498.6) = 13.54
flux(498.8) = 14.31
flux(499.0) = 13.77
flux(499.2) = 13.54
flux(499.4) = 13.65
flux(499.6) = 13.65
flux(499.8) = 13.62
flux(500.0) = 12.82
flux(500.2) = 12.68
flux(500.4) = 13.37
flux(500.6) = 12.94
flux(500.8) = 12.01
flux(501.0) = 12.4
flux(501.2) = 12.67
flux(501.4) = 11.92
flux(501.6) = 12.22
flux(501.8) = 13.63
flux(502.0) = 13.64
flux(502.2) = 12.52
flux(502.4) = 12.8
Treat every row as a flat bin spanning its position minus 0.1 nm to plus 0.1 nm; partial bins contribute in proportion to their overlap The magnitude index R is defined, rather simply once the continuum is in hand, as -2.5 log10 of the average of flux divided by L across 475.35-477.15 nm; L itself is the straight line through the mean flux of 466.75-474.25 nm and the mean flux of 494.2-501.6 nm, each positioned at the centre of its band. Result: 0.139 mag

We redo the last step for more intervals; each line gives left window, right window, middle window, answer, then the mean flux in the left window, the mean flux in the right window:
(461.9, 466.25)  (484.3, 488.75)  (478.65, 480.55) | 0.12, 15.7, 15.6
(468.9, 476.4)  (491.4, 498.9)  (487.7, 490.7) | -0.02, 15.3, 15.3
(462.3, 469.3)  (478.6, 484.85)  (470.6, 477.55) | 0.03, 15.6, 14.5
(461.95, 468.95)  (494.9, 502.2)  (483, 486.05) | -0.05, 15.6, 14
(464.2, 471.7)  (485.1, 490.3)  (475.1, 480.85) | 0.17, 15.4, 15.6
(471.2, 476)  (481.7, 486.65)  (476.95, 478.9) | 0.28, 15.4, 15.1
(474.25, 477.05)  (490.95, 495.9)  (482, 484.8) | 0.04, 14.2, 16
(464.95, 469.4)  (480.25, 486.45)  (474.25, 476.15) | 0.03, 15.5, 15.1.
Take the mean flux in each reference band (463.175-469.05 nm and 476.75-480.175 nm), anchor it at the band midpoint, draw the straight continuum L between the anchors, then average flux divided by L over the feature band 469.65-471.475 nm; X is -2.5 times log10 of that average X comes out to -0.05 mag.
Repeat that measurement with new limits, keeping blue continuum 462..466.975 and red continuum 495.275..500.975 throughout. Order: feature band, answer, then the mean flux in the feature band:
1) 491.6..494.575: -0.11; 15.8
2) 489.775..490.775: -0.13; 16.2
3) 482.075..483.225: 0.05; 14.1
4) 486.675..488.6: -0.07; 15.5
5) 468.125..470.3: -0.06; 16.2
